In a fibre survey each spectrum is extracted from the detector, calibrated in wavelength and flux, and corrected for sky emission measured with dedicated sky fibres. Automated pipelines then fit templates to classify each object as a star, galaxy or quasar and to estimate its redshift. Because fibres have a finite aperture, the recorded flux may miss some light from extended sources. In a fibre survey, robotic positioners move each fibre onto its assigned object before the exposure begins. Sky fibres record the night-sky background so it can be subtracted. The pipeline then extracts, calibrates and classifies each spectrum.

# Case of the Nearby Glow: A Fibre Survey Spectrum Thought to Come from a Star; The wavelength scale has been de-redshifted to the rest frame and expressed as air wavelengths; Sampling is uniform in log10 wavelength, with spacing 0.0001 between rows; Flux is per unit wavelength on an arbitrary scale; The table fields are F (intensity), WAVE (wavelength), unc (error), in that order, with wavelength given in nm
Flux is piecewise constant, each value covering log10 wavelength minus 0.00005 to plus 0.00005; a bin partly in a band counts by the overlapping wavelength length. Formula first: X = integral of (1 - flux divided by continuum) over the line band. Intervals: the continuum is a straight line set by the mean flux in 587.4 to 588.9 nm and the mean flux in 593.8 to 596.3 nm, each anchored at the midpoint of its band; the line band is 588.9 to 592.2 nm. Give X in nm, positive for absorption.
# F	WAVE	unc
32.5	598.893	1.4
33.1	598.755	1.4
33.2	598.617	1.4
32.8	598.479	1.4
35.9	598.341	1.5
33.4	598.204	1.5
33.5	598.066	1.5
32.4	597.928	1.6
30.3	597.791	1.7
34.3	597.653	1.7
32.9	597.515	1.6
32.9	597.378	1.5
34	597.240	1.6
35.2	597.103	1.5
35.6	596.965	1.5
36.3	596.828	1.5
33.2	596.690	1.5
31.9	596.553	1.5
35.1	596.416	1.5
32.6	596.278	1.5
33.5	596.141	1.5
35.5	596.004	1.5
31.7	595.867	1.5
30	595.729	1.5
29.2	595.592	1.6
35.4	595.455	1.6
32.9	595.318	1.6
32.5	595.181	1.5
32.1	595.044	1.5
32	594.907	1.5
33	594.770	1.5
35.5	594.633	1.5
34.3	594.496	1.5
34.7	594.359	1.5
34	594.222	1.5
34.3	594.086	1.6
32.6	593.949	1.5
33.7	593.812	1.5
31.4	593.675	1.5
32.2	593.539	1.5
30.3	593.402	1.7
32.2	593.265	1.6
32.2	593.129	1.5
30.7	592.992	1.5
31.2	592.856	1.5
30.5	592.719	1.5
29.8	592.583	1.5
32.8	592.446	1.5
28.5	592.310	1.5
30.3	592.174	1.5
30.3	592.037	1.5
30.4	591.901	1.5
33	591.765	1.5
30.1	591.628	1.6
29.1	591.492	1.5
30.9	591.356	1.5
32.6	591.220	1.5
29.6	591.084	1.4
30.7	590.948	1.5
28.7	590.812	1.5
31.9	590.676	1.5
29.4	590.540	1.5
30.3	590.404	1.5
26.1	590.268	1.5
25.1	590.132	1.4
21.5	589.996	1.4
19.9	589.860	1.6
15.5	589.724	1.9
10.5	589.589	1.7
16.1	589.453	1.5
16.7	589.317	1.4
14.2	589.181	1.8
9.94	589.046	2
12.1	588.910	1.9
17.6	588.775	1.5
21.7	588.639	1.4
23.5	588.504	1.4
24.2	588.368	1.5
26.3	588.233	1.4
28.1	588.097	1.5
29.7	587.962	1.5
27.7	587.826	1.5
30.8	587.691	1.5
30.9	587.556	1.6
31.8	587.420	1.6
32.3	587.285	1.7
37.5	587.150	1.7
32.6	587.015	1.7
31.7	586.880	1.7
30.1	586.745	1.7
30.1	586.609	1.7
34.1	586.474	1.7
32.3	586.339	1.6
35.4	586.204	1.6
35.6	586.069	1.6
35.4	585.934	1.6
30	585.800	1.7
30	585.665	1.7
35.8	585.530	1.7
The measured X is 0.45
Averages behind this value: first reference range 25.8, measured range 24.8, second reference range 33.1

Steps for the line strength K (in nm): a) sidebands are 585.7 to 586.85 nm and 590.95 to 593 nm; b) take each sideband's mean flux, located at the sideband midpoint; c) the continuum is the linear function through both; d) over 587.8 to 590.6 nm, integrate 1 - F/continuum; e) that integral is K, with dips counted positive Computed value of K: 0.93 nm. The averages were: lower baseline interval 32.8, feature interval 21.1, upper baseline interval 30.7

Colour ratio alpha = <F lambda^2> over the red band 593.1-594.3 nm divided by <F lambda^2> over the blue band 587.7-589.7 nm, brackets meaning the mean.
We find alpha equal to 1.65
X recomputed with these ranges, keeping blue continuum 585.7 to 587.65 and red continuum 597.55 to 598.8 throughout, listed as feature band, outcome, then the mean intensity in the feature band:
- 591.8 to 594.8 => 0.09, 32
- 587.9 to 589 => 0.34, 22.6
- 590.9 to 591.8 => 0.06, 30.8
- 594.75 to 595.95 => 0.04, 32.1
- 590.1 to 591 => 0.11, 29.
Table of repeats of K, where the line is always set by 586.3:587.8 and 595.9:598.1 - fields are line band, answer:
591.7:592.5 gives 0.05 nm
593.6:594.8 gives -0.02 nm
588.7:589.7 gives 0.57 nm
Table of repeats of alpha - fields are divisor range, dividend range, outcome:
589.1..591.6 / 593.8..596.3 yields 1.38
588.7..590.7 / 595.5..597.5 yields 1.75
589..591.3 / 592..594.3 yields 1.39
